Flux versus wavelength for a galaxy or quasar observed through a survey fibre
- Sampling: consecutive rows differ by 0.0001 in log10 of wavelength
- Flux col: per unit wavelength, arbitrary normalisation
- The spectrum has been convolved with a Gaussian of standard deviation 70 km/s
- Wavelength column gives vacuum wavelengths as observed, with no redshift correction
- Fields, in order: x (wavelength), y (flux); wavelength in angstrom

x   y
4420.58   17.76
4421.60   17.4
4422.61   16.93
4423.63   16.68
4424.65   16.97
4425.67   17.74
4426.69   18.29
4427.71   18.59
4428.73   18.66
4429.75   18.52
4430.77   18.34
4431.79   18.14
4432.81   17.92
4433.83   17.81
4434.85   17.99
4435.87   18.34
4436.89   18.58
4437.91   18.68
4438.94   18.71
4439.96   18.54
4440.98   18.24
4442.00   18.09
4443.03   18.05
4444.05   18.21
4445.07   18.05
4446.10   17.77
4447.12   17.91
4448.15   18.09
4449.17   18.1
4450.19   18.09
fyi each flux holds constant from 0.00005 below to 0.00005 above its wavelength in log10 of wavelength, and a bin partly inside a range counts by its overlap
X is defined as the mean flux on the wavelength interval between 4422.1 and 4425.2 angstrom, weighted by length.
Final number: 16.9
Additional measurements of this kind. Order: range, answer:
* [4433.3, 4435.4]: 17.9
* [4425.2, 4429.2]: 18.3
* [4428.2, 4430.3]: 18.6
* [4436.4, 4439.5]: 18.6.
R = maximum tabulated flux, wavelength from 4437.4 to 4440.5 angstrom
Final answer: 18.71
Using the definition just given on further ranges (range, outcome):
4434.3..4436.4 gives 18.34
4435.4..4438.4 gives 18.68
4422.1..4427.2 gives 18.29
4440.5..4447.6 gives 18.24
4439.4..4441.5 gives 18.54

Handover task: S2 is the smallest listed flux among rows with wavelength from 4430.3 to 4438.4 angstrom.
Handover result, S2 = 17.81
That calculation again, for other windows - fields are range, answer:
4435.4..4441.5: 18.24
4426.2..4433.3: 17.92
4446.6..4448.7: 17.91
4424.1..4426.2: 16.97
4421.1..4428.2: 16.68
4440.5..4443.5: 18.05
